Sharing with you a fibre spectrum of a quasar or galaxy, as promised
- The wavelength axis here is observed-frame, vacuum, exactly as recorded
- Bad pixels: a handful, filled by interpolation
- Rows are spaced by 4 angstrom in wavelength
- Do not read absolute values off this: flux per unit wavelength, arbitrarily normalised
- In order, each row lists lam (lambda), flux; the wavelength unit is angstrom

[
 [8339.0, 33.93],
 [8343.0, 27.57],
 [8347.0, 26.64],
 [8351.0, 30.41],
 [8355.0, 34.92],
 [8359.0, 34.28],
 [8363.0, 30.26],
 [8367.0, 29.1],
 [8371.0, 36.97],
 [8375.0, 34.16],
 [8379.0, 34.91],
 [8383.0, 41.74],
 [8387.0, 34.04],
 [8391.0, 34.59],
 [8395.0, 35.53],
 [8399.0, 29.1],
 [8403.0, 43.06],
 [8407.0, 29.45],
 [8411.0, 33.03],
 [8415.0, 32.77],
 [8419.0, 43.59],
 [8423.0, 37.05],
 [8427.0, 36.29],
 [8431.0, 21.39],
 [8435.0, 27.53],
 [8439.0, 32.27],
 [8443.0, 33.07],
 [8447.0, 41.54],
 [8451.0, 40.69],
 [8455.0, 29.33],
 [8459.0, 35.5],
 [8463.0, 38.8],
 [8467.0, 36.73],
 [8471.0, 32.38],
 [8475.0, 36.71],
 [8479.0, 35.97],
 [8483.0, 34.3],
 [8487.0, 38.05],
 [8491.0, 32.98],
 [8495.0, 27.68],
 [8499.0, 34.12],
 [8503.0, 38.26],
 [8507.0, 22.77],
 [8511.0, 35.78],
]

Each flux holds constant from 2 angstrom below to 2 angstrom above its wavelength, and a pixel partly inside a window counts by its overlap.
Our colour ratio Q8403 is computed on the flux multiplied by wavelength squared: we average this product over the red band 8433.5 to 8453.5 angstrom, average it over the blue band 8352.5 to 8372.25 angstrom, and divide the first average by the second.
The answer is 1.09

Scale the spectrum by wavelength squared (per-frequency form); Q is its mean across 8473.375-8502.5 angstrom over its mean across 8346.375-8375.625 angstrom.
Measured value 1.1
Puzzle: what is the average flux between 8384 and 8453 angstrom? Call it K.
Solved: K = 34.5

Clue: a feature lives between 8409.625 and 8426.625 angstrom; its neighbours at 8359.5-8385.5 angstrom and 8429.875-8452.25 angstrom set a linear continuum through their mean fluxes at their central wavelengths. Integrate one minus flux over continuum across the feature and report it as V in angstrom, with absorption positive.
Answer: -1.7 angstrom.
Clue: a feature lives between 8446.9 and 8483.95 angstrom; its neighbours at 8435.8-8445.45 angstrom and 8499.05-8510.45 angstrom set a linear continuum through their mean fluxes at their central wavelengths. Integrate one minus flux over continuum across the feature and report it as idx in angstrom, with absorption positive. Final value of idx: -4.35 angstrom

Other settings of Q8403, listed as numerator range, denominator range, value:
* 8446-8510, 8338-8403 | 1.07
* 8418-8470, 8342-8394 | 1.06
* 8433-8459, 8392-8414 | 1.02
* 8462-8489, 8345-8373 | 1.16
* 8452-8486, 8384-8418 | 1.04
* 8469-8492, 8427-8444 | 1.22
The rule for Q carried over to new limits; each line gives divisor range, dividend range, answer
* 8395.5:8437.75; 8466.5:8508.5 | 1.02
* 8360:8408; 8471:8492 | 1.05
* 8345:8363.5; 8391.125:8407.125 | 1.12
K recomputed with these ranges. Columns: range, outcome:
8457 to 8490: 36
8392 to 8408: 34.6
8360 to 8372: 31.9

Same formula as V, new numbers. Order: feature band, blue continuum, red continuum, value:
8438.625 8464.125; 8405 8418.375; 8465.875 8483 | -1.2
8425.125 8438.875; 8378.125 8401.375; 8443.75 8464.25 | 2.8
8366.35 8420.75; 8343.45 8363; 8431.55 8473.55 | -4.8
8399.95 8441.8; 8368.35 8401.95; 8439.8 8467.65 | 2.7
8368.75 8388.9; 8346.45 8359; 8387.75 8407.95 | -1.8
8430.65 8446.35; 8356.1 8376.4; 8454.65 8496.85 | 1.7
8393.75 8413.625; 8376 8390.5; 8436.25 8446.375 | 0.8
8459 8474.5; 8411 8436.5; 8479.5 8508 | -1.3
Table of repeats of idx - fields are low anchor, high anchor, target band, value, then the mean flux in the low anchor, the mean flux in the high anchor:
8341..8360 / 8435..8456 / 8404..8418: 0.0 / 30.6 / 34.9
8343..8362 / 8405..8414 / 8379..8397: -2.9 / 31.1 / 31.4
